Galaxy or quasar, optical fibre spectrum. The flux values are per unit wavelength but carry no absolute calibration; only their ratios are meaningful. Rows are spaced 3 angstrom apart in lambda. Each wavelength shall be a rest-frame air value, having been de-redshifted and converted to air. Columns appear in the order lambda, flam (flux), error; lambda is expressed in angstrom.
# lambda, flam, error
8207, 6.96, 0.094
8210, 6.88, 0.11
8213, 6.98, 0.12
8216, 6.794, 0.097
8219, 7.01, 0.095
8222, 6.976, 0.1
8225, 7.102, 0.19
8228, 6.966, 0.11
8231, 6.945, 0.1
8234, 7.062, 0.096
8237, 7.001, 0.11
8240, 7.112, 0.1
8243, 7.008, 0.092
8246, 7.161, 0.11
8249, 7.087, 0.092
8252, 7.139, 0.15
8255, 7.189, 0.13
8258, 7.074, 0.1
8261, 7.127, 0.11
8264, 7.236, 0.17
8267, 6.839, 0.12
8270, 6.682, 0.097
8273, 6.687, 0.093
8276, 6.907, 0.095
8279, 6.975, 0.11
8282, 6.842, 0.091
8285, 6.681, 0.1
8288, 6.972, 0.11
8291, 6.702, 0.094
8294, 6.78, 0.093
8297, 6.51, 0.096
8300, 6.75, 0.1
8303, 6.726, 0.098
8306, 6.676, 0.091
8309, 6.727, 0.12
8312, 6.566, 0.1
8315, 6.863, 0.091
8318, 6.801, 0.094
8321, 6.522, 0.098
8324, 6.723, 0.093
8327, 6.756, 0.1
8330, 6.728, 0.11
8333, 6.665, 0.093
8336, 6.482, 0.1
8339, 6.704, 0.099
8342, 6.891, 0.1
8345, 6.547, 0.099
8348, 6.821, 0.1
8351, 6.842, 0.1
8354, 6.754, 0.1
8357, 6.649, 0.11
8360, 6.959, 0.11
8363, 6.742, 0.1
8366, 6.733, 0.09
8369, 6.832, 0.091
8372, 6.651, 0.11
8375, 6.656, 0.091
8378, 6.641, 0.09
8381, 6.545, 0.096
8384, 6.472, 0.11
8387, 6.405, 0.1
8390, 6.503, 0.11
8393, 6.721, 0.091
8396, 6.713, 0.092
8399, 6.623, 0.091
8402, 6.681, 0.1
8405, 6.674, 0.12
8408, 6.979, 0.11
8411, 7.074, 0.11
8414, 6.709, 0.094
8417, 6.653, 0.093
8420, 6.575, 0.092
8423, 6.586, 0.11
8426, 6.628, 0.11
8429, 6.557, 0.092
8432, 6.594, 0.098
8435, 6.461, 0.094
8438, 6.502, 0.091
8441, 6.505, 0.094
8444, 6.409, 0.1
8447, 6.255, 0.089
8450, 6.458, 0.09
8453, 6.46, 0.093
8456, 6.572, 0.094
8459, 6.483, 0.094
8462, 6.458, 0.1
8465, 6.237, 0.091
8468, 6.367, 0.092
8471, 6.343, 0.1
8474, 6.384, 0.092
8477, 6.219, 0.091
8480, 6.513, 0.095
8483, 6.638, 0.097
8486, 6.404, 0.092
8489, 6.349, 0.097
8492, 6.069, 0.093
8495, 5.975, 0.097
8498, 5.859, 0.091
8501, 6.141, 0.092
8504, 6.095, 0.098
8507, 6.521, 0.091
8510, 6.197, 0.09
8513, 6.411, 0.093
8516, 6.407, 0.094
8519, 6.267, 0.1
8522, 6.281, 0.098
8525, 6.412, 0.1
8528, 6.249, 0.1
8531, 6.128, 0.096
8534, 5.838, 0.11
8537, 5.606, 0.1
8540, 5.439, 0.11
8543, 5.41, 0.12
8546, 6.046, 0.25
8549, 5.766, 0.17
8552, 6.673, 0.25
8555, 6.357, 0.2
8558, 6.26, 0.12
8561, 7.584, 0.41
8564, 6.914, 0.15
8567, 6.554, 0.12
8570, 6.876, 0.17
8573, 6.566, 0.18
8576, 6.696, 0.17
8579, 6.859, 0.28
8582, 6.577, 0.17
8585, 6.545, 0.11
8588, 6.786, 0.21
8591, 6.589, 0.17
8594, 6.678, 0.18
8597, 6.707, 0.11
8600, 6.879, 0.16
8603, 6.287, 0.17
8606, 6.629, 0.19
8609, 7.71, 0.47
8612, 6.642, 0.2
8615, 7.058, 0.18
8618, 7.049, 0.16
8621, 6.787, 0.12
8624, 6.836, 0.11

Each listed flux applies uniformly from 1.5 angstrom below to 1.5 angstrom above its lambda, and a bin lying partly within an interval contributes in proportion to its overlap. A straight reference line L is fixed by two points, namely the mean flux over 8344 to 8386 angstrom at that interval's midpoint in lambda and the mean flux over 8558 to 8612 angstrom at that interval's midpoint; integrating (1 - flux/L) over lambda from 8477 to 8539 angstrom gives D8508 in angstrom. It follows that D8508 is 4.92 angstrom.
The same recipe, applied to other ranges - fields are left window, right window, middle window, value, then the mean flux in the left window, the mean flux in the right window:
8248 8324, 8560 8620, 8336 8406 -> 1.51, 6.84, 6.8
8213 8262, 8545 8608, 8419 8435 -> 0.55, 7.04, 6.62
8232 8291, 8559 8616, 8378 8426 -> 1.66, 6.98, 6.79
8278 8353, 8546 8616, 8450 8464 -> 0.47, 6.73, 6.69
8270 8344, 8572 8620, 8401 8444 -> 0.64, 6.73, 6.77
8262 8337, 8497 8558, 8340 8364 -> -0.61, 6.76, 6.11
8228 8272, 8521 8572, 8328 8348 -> 0.37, 7.04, 6.26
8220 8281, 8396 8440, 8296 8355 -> 1.31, 7.01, 6.66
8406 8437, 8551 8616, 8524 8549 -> 3.17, 6.68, 6.74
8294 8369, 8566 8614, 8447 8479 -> 1.57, 6.72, 6.73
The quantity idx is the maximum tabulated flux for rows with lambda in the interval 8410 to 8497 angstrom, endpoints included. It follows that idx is 7.074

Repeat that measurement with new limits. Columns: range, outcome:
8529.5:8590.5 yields 7.584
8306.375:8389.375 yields 6.959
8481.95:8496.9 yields 6.638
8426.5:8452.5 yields 6.594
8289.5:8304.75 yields 6.78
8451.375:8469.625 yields 6.572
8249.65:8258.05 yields 7.189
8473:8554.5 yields 6.673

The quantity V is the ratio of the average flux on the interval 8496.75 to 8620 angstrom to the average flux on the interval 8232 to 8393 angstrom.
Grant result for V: 0.95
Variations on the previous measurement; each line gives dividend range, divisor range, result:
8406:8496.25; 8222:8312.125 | 0.94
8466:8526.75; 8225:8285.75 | 0.90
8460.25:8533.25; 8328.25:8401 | 0.94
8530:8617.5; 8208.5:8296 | 0.94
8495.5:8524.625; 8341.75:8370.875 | 0.92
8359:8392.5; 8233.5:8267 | 0.94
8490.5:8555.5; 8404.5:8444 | 0.92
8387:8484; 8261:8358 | 0.97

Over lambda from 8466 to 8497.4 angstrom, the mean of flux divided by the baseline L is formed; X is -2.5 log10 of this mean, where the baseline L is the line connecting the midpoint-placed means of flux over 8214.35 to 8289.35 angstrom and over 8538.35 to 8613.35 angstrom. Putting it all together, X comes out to 0.06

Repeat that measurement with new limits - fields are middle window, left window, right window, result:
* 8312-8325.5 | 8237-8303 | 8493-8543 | 0.008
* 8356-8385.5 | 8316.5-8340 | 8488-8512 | -0.024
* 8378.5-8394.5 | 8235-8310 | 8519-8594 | 0.026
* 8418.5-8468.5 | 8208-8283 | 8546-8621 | 0.056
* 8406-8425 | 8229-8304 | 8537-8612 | -0.002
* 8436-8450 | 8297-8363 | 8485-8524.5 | -0.003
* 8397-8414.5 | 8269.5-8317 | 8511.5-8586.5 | -0.035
